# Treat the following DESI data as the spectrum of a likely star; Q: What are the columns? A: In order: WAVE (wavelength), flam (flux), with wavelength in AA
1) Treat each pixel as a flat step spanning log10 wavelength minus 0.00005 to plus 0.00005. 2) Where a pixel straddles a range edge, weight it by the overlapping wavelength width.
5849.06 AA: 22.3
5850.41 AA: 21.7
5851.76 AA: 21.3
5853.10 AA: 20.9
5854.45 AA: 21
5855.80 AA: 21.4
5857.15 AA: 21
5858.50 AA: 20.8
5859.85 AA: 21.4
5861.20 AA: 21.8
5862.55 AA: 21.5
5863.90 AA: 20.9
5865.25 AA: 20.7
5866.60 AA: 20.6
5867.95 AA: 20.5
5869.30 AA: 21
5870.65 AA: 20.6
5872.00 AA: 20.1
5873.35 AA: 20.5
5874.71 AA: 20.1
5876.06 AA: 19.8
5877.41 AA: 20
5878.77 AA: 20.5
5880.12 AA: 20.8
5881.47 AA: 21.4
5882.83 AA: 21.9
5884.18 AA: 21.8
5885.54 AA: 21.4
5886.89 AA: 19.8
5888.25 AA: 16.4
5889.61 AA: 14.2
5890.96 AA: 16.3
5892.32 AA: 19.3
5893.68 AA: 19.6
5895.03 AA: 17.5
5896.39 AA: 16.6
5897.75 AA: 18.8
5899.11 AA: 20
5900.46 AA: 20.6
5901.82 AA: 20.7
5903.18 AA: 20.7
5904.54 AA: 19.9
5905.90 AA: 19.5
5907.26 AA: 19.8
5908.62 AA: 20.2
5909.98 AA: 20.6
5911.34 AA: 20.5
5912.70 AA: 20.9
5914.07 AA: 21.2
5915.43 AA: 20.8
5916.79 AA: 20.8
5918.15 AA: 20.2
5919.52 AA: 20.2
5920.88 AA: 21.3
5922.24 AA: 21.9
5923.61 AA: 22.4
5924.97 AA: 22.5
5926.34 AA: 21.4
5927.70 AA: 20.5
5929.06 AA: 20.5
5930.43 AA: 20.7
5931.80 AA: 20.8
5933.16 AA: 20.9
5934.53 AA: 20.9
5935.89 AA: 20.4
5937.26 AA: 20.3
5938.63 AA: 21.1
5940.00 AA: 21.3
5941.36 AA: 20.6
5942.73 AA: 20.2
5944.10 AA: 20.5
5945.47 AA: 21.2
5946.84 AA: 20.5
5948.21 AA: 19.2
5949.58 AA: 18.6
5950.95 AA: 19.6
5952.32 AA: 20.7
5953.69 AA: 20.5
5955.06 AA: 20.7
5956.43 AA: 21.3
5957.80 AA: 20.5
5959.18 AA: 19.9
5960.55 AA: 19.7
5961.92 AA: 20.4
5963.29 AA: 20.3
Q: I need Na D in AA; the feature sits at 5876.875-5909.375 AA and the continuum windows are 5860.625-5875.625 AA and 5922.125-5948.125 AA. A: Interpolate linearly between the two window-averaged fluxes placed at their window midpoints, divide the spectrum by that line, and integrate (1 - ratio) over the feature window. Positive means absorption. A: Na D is 2.1 AA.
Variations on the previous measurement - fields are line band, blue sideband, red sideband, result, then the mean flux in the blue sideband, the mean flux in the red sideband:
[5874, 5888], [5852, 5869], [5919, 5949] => 0.26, 21.1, 20.9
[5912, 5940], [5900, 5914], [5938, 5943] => -0.47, 20.4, 20.9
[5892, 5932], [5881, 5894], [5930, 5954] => -1.25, 19.1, 20.4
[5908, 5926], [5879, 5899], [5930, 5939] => -0.87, 19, 20.7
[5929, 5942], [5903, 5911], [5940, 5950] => -0.36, 20.1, 20.2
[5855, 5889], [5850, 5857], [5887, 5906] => -0.97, 21.2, 18.6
